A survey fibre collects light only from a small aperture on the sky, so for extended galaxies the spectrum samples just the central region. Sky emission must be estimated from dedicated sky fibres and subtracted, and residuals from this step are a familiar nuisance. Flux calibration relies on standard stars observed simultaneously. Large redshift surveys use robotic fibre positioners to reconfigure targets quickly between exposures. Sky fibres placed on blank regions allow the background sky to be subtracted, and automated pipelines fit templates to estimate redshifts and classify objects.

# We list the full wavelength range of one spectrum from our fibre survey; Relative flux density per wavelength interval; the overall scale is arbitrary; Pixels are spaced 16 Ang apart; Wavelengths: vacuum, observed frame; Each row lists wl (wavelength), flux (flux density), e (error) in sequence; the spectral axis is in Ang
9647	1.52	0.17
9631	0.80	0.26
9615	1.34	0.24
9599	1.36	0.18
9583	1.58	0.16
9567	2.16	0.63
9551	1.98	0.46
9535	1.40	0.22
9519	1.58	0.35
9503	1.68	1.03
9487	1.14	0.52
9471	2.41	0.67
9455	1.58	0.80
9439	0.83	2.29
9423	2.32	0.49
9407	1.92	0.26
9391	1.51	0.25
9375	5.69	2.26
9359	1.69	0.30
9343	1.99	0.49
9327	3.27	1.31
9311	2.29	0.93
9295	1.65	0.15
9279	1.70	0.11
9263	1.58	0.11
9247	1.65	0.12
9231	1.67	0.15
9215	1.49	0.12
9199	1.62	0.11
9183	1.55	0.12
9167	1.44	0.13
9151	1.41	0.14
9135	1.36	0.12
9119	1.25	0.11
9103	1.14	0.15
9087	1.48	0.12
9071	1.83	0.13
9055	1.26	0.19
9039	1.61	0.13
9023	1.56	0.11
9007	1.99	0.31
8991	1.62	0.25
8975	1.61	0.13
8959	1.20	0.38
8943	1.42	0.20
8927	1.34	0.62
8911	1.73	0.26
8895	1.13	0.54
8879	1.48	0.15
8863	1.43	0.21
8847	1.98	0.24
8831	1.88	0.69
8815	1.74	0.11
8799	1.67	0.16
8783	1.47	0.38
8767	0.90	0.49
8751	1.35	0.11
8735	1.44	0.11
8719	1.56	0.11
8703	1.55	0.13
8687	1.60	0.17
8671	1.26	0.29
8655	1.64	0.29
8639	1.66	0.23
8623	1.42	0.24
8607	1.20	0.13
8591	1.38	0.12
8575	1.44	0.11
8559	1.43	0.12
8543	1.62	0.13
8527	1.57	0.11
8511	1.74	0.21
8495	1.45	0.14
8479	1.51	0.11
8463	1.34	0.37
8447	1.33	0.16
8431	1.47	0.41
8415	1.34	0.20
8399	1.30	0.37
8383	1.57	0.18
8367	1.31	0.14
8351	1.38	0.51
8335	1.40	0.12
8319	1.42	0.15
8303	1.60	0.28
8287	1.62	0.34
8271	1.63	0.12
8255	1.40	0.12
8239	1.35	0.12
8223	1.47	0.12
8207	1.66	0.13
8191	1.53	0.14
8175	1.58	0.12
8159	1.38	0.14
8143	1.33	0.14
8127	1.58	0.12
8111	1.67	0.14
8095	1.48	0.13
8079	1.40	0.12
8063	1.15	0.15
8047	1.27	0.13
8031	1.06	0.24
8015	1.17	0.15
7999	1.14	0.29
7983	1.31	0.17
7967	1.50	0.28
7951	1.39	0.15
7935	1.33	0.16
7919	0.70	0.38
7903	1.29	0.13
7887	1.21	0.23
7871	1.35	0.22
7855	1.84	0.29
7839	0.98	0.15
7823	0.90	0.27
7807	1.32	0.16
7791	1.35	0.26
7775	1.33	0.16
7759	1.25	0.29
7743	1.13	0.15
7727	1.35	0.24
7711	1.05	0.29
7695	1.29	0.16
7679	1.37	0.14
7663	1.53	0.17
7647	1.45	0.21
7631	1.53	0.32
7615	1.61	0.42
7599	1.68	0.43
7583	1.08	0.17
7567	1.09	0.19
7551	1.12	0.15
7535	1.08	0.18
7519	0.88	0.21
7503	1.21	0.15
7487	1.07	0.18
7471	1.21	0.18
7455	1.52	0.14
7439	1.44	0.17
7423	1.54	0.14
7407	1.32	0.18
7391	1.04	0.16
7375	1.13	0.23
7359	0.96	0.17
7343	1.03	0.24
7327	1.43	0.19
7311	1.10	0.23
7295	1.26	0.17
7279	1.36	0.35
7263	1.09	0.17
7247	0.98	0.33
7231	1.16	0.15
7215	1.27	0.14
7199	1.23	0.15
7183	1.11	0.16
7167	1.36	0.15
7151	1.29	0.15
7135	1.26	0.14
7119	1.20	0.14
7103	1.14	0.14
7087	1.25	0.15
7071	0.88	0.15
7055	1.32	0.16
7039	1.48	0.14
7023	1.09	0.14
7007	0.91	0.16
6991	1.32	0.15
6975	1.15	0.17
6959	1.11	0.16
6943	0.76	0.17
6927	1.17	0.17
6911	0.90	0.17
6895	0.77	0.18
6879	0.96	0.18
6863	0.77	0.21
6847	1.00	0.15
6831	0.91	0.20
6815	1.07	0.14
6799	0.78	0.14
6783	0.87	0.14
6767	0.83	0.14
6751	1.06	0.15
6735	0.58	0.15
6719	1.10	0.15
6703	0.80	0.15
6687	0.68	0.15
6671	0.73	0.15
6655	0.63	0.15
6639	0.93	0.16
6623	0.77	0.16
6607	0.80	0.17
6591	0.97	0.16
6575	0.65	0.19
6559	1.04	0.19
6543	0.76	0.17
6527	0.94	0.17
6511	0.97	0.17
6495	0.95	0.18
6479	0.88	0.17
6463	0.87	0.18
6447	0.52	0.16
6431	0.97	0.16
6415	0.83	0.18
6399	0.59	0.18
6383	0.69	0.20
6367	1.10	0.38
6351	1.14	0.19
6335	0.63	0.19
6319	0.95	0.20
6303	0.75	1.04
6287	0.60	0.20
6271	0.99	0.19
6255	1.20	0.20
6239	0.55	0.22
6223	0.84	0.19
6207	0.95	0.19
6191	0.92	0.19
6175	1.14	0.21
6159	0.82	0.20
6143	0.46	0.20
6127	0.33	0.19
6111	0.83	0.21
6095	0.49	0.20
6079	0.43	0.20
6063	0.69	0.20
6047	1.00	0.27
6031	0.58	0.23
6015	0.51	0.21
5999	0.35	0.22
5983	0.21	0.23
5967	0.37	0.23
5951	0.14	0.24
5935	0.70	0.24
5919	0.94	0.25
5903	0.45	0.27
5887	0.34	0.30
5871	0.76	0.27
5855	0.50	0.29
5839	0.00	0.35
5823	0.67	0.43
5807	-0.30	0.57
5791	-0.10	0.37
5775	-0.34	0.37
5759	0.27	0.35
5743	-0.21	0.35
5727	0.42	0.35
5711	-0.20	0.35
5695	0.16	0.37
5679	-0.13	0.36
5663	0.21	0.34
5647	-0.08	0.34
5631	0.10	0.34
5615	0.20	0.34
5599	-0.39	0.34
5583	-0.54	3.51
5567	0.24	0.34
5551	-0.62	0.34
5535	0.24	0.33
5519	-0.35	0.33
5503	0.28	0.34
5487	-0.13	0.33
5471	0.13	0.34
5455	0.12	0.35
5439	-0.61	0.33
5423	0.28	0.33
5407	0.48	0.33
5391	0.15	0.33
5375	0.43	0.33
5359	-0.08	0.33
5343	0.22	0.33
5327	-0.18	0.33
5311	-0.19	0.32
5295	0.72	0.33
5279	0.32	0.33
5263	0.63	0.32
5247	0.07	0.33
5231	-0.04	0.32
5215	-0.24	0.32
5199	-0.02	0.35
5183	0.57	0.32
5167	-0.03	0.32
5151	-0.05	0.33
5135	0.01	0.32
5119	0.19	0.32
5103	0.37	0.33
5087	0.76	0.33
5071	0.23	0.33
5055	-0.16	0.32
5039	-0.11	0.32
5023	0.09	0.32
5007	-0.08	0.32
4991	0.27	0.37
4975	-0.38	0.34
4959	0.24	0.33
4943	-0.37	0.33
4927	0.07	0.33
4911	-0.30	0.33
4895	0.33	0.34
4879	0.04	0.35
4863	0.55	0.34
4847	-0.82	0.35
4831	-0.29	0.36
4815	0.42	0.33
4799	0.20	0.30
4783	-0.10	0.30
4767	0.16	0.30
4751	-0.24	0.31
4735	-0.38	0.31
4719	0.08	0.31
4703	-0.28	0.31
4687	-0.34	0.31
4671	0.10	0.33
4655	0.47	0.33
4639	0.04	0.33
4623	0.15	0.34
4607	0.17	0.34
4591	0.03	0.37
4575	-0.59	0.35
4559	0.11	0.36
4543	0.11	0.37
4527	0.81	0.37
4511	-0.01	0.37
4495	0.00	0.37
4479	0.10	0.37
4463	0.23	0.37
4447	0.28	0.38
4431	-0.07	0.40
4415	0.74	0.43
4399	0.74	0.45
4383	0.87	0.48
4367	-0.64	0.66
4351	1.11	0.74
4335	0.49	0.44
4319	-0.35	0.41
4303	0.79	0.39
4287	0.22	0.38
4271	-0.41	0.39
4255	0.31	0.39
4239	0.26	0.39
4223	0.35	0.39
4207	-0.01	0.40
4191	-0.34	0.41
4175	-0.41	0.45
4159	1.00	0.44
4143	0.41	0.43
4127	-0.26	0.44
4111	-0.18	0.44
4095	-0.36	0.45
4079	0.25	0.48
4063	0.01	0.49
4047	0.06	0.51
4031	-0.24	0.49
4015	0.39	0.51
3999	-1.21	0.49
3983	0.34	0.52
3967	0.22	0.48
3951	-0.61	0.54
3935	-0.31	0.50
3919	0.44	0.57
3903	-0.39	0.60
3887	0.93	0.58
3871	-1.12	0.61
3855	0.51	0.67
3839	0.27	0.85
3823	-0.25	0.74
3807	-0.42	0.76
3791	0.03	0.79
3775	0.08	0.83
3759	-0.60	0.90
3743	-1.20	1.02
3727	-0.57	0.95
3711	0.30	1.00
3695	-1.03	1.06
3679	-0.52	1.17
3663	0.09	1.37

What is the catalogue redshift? 0.55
